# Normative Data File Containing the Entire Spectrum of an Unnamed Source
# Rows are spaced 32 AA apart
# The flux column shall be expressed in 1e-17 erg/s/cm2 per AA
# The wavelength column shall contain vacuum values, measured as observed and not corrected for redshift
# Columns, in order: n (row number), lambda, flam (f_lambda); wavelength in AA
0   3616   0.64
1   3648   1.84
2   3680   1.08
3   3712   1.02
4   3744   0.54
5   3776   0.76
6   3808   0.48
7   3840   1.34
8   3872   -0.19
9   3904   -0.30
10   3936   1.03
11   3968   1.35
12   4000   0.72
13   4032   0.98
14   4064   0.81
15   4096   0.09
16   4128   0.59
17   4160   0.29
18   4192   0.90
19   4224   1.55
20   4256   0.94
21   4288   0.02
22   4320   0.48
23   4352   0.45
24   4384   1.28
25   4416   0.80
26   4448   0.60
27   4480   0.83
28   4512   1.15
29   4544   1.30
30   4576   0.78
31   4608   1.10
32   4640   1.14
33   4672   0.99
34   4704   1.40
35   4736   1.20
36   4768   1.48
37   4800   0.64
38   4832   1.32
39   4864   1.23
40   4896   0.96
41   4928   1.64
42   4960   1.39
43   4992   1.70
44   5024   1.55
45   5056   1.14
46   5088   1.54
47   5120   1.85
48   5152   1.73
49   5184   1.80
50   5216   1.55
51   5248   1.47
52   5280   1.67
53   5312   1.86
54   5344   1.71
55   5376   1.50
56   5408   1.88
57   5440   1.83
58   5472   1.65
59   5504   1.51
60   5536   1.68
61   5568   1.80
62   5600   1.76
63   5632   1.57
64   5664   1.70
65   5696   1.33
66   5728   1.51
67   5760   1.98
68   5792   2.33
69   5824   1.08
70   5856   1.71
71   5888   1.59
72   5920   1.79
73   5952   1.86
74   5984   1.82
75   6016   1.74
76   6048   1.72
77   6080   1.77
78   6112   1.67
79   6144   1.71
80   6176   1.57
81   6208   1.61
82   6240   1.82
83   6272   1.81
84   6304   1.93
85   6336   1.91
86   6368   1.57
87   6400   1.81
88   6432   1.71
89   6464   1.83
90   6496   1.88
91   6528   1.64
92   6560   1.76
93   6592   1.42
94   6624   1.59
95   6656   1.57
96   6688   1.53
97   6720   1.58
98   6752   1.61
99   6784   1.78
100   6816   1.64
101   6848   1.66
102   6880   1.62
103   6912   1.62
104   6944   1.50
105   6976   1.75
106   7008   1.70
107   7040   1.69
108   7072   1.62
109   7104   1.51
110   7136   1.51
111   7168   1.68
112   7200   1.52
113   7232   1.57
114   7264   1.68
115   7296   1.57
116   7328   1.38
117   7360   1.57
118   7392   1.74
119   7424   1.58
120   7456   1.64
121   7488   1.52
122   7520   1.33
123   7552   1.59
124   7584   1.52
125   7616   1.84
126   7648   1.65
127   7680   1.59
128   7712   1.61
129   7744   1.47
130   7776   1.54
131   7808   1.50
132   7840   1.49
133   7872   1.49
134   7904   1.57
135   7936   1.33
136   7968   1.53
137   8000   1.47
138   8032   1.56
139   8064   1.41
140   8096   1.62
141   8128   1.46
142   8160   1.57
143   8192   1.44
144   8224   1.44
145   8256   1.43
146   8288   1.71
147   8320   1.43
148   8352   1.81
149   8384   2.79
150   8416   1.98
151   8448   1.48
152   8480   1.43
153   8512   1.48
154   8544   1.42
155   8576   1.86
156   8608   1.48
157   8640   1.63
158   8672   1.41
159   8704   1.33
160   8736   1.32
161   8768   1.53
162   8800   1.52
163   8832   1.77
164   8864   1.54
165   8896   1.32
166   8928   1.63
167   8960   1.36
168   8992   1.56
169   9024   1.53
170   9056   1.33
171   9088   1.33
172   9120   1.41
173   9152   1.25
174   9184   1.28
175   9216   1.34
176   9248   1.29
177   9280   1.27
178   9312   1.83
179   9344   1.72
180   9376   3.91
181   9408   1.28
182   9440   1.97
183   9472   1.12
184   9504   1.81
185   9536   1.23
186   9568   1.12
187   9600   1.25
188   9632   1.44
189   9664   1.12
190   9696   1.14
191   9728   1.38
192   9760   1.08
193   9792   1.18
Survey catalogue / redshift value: 0.276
